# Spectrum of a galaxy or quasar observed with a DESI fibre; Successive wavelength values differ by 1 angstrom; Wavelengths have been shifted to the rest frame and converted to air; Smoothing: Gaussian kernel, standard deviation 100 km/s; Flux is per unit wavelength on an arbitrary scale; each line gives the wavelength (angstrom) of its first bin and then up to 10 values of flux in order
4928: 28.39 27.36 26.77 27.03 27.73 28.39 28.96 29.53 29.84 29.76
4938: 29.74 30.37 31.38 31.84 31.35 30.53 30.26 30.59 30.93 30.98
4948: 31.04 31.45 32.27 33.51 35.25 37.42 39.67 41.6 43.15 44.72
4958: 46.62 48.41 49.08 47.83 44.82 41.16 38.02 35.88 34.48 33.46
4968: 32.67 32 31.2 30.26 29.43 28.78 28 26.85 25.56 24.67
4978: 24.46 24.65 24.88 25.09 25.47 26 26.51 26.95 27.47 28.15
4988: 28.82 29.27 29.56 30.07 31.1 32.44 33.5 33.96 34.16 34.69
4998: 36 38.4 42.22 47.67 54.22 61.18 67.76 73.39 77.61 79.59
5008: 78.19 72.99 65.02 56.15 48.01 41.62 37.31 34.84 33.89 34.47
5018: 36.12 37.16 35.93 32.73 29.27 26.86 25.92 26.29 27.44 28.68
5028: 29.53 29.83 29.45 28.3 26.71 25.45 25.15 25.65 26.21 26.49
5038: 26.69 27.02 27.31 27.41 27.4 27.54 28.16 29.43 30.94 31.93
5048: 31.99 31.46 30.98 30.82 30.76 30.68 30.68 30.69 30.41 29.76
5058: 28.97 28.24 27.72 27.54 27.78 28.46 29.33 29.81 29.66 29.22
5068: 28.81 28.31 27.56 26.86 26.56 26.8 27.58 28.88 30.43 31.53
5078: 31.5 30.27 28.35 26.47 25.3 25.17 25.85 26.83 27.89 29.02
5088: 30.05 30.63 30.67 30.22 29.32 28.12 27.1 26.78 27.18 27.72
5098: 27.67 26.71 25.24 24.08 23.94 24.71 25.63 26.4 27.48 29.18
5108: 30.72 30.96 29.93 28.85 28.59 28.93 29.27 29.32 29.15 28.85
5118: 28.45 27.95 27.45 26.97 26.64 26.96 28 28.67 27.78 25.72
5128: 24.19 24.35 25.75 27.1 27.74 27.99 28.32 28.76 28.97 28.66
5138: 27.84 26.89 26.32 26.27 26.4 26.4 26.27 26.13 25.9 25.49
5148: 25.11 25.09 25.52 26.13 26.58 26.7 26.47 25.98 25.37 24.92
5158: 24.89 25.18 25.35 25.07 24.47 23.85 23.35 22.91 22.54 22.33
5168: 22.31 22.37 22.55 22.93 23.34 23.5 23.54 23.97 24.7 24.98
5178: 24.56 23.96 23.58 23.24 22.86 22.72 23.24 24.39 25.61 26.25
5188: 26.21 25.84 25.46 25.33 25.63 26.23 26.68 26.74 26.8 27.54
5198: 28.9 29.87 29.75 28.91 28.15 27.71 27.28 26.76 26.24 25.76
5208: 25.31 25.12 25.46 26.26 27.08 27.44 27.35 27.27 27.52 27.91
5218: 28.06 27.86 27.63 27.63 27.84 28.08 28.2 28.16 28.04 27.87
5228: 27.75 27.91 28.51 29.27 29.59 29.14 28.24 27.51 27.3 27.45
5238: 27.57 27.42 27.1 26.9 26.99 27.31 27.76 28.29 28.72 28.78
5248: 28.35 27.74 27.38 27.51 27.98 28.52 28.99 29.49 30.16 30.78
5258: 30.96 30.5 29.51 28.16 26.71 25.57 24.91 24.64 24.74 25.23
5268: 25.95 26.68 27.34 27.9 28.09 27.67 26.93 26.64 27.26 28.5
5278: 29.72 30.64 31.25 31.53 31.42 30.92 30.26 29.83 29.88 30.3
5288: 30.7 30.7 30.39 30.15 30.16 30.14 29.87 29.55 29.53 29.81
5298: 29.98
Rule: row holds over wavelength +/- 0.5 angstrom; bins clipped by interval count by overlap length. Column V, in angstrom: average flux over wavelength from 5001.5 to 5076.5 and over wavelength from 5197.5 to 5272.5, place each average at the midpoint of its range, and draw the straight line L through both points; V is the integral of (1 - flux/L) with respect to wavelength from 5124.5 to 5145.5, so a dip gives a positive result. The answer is 3.0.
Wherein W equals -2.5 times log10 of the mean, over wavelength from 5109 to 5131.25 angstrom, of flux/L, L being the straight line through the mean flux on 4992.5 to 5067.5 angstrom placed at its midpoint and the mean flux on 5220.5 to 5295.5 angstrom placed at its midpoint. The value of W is 0.191 mag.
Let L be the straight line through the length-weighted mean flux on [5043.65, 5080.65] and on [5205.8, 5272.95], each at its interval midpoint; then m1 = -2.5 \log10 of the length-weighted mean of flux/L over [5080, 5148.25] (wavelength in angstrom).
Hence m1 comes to 0.06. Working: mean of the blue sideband 29.4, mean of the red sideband 27.6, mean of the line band 27.4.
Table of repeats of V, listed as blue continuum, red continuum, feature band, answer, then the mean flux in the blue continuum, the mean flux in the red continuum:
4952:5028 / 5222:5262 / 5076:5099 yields 4.1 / 38.3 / 28.3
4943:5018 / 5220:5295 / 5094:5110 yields 3.3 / 38.6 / 28.4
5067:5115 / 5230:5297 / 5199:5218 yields 0.8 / 28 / 28.5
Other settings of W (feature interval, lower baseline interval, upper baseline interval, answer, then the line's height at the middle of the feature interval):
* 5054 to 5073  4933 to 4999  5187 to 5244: 0.07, 30.6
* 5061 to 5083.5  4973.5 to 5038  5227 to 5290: 0.21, 34.4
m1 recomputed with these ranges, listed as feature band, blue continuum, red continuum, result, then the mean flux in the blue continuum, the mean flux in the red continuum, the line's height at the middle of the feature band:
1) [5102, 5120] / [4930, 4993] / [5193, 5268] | 0.05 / 32.2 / 27.7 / 29.7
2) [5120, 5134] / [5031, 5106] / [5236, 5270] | 0.05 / 28.2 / 27.7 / 28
